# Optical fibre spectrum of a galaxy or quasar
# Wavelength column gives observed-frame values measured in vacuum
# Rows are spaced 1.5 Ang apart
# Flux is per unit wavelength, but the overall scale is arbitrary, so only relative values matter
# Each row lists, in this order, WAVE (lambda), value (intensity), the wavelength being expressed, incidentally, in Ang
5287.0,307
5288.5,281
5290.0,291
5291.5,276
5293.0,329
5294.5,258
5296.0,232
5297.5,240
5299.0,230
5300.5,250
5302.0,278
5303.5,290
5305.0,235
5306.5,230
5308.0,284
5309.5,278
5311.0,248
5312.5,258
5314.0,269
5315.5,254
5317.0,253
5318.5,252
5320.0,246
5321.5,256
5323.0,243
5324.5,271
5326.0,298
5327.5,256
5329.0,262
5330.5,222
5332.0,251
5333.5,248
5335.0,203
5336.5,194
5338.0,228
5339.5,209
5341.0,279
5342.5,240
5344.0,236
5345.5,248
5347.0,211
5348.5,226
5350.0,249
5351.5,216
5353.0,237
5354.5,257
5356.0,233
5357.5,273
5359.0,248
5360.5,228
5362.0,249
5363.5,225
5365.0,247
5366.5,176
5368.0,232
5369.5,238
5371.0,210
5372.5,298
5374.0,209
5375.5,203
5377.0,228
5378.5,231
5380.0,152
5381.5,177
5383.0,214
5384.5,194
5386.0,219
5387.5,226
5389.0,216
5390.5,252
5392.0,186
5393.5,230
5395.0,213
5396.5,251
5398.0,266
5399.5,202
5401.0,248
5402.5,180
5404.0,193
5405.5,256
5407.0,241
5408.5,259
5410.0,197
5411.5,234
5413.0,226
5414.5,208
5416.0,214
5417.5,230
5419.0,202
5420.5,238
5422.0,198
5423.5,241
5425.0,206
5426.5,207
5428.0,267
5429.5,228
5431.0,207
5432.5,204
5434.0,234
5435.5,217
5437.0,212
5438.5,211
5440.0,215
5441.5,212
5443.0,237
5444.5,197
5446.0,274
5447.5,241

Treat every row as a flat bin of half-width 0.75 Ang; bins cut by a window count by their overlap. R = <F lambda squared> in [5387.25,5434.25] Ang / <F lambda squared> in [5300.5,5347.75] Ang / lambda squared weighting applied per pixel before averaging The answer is 0.93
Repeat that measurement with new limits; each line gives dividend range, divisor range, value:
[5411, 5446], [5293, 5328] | 0.89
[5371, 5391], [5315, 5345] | 0.90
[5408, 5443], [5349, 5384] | 0.99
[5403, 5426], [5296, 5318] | 0.90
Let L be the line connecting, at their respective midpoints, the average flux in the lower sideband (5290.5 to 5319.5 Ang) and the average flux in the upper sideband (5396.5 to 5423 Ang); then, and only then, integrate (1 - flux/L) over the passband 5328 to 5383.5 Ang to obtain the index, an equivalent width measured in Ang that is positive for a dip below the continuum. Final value 3.0 Ang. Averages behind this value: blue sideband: 260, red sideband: 224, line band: 230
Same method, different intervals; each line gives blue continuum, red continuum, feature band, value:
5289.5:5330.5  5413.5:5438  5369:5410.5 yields 2.0 Ang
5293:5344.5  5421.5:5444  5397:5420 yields 0.2 Ang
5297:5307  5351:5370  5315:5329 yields -0.8 Ang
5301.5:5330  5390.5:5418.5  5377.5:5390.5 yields 1.5 Ang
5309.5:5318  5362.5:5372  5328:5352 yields 0.8 Ang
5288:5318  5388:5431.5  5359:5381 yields 1.4 Ang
